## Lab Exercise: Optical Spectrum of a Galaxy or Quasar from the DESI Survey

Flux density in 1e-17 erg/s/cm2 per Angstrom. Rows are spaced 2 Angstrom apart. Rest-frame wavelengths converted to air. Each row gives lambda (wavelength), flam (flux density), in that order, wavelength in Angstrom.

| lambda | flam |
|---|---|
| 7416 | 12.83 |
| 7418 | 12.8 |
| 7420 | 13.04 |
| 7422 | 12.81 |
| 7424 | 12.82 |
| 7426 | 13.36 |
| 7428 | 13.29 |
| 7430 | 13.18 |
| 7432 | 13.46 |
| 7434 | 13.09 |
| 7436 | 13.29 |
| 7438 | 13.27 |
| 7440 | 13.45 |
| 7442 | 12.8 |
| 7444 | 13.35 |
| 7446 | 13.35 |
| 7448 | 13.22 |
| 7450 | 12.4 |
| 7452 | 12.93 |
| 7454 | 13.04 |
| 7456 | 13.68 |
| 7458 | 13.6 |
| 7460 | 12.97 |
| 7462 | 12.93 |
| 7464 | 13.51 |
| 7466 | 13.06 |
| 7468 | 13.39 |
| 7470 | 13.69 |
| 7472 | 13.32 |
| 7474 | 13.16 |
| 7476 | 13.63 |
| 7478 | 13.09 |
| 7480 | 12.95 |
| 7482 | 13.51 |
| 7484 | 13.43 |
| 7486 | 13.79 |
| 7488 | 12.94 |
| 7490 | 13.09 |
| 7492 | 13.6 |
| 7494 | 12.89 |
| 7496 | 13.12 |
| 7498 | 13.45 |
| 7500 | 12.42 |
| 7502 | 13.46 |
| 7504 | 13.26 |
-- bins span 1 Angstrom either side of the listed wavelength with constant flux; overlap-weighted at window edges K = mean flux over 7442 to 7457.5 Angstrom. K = 13.1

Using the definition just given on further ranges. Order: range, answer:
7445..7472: 13.2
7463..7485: 13.3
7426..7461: 13.2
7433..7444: 13.2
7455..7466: 13.3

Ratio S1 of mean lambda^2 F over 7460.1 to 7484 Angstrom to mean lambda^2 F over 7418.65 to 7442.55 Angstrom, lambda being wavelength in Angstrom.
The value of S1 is 1.02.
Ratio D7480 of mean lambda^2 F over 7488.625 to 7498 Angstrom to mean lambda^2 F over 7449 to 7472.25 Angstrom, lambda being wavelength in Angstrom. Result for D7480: 1.01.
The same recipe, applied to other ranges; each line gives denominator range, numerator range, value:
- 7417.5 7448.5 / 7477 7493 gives 1.02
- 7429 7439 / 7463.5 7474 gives 1.02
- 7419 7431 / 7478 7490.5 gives 1.03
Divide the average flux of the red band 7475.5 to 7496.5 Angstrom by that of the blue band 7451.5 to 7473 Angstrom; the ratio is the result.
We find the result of 1.00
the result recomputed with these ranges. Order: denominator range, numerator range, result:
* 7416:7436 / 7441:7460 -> 1.00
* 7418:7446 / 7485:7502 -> 1.00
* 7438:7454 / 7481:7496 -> 1.02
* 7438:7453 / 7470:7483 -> 1.02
